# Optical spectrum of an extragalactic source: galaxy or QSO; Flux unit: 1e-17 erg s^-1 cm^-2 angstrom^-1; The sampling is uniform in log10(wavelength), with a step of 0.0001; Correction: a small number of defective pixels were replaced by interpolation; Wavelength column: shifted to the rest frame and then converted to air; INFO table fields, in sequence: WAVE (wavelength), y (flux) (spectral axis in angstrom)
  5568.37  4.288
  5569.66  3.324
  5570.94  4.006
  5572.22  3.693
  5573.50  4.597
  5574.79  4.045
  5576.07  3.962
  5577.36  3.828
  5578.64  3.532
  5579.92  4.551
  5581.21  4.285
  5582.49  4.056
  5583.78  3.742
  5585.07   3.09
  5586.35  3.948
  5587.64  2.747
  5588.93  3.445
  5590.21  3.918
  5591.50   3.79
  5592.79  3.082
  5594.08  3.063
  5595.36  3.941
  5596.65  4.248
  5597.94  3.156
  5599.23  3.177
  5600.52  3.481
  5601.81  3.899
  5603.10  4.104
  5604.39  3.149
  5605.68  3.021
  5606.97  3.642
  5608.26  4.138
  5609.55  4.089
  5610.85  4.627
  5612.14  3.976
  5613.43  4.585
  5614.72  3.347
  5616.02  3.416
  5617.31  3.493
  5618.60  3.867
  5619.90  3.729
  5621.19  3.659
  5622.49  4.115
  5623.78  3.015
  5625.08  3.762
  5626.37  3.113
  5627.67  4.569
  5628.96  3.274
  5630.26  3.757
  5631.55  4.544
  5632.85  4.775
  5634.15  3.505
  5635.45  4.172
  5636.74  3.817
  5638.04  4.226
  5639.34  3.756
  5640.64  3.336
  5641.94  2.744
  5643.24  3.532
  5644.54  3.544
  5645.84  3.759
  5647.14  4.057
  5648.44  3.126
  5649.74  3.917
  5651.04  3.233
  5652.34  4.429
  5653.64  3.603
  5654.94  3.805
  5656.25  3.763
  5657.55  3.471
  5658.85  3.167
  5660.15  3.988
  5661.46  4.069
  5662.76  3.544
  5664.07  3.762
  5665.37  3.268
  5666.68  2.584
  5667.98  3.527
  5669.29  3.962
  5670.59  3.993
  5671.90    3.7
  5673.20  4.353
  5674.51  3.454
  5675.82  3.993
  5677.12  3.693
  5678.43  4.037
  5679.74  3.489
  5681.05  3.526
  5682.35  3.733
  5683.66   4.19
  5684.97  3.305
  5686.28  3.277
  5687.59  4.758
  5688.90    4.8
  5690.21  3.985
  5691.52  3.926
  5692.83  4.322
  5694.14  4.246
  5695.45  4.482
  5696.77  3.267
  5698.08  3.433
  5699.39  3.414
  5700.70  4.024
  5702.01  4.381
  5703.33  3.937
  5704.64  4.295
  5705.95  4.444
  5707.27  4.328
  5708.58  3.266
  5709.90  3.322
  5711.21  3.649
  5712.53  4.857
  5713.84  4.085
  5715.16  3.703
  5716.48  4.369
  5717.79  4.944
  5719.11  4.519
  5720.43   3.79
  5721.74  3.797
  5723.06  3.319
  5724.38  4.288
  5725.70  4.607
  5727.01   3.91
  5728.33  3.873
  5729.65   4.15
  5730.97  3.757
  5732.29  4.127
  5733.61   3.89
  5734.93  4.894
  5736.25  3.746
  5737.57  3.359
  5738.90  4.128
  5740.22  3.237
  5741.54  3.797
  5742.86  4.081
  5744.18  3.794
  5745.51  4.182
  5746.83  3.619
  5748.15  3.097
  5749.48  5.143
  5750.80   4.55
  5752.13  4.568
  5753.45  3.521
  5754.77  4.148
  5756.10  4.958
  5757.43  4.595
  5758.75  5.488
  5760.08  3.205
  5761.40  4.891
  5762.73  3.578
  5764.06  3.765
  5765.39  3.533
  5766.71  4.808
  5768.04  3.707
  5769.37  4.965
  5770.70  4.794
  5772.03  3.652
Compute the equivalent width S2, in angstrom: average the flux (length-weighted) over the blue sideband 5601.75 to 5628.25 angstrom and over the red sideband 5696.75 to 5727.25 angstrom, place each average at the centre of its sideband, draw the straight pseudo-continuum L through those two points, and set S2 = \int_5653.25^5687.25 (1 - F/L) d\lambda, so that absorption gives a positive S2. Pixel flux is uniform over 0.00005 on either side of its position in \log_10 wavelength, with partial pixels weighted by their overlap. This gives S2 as 2.1 angstrom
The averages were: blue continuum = 3.77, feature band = 3.67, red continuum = 4.02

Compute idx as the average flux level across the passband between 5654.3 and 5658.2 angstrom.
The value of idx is 3.68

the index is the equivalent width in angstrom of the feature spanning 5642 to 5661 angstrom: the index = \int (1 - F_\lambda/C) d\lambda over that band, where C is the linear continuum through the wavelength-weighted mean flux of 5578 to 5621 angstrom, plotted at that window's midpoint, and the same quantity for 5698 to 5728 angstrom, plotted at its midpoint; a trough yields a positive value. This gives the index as 1.1 angstrom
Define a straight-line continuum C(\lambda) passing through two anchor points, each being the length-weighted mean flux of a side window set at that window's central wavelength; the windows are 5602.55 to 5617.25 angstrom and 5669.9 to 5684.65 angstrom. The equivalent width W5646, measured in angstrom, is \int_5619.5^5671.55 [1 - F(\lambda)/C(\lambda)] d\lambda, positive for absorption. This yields 1.6 angstrom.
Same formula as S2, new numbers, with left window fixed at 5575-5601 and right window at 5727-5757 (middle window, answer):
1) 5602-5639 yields -1.0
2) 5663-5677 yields 0.7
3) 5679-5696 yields -0.4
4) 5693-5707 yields -0.3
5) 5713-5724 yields -0.3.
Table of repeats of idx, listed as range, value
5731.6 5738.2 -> 4.01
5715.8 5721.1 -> 4.4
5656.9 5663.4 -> 3.65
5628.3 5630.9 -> 3.53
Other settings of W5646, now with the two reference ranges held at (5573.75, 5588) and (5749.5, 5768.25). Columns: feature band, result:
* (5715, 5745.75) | 1.44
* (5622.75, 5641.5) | 0.68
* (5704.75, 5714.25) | 0.34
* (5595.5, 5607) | 0.99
